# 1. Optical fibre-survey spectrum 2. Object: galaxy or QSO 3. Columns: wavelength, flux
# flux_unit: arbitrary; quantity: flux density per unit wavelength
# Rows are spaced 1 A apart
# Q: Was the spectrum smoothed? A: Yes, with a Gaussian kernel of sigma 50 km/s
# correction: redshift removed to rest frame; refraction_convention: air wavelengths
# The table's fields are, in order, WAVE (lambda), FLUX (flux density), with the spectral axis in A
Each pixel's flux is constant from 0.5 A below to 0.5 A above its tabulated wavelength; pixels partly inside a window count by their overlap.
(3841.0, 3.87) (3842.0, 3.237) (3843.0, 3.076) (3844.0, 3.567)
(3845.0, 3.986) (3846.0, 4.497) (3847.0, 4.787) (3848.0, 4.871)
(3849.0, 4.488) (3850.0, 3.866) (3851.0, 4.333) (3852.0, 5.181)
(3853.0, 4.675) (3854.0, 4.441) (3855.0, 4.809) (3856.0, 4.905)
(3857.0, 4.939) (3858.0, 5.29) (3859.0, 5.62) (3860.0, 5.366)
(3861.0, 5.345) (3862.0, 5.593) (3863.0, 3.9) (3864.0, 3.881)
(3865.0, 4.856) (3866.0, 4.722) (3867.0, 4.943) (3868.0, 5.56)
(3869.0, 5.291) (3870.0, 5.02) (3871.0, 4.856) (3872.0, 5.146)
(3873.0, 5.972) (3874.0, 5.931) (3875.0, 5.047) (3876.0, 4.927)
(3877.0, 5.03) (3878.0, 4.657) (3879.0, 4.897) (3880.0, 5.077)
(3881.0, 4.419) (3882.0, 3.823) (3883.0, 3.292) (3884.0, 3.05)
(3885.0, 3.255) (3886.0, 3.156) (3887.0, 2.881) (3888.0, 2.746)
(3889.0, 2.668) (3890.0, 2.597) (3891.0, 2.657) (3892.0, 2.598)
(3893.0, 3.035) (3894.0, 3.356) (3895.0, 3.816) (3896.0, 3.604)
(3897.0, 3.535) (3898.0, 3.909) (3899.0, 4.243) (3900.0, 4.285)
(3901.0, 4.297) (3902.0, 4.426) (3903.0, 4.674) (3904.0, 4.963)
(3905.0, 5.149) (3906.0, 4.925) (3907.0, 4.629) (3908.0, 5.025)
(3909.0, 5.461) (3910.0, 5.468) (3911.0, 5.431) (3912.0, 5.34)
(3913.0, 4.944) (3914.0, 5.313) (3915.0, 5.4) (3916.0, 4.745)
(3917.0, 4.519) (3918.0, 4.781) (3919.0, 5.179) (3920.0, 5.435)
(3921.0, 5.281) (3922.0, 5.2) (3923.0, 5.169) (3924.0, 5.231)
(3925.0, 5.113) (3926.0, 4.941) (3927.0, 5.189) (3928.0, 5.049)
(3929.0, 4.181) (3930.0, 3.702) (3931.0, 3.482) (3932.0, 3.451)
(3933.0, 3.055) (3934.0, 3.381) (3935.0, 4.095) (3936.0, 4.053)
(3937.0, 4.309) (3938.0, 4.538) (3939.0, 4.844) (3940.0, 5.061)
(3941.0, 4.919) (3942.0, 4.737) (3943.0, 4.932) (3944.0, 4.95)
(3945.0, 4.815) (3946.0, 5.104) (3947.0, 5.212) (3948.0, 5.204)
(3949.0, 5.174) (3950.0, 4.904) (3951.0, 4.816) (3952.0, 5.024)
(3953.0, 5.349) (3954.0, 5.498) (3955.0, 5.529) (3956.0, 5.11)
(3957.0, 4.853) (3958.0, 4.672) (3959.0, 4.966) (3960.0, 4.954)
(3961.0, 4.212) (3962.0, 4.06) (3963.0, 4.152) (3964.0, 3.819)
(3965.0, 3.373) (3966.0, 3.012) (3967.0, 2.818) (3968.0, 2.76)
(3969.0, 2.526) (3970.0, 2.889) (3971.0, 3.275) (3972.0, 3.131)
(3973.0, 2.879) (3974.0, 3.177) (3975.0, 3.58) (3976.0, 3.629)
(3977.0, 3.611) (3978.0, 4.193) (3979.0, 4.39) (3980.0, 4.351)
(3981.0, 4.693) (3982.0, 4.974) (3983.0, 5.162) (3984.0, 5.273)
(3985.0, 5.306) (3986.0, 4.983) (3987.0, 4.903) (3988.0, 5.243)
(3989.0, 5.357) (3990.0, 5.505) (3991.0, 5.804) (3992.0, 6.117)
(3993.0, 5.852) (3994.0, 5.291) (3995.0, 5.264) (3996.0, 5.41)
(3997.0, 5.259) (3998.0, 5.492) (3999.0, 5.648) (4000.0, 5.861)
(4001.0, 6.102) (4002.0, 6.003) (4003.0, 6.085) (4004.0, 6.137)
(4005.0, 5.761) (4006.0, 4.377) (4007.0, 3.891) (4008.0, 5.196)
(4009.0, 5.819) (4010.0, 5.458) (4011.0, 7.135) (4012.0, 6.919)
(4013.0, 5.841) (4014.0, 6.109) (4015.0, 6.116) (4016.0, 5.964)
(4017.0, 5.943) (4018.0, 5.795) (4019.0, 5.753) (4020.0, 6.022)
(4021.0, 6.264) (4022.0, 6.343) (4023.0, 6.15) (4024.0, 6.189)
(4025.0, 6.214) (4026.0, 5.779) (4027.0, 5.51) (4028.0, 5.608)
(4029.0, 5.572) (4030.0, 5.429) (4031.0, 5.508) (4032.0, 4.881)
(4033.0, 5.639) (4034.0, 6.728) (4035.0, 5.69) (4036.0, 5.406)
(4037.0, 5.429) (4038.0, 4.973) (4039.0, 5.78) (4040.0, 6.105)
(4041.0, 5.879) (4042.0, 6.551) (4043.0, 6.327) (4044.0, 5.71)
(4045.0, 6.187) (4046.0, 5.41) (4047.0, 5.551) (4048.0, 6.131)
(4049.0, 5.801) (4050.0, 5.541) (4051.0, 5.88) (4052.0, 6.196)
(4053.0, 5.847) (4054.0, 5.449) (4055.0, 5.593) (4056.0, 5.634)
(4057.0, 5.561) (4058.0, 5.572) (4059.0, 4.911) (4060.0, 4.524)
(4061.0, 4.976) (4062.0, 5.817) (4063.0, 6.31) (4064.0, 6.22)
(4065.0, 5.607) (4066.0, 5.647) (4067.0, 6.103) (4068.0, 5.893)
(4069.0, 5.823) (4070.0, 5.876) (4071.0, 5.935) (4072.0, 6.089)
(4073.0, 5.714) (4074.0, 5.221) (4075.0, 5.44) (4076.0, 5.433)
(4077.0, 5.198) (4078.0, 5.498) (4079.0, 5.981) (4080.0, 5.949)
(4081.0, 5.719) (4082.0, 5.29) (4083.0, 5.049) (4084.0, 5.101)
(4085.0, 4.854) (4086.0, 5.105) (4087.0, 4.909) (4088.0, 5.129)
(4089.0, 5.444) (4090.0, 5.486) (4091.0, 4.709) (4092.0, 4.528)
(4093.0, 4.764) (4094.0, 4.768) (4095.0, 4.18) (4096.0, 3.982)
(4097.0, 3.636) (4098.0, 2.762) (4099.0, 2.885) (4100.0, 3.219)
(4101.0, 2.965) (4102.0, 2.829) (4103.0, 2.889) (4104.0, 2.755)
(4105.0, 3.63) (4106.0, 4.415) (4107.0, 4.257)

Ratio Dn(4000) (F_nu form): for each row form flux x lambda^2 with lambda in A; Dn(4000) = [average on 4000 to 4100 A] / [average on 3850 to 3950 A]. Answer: 1.31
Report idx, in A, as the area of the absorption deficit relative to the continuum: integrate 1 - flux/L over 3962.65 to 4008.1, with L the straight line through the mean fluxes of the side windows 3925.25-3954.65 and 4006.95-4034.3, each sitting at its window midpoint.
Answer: 6.3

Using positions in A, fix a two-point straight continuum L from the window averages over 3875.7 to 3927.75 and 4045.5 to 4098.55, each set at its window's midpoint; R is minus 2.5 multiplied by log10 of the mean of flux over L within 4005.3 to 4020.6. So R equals -0.15 mag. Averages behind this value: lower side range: 4.38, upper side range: 5.35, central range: 5.76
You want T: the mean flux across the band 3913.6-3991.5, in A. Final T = 4.52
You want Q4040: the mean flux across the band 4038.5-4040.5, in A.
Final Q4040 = 5.94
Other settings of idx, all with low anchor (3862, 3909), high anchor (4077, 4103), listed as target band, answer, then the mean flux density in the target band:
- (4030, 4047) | -4.75 A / 5.75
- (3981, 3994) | -2.74 A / 5.34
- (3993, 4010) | -4.03 A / 5.49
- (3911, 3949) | -3.63 A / 4.74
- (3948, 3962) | -1.97 A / 4.98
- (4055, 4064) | -1.88 A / 5.47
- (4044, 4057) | -3.60 A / 5.76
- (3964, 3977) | 3.71 A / 3.14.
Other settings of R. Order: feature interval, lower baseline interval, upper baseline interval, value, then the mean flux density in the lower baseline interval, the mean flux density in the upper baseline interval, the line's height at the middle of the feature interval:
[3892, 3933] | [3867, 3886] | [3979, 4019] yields 0.08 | 4.7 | 5.54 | 4.95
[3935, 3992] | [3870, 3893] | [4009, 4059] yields 0.12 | 4.03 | 5.85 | 5.01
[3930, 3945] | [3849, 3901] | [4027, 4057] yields 0.14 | 4.33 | 5.73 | 4.86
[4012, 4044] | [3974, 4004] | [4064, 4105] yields -0.17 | 5.13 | 4.86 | 5.02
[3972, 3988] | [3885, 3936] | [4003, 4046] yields 0.21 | 4.3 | 5.81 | 5.22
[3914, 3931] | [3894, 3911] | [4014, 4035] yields -0.04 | 4.52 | 5.87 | 4.74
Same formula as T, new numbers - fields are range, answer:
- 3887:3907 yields 3.76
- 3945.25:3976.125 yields 4.19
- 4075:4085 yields 5.44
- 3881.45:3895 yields 3.04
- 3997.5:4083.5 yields 5.74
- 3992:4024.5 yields 5.8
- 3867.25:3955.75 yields 4.55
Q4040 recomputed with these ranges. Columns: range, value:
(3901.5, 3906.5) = 4.83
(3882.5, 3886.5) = 3.19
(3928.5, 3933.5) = 3.57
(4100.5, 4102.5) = 2.9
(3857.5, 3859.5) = 5.46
